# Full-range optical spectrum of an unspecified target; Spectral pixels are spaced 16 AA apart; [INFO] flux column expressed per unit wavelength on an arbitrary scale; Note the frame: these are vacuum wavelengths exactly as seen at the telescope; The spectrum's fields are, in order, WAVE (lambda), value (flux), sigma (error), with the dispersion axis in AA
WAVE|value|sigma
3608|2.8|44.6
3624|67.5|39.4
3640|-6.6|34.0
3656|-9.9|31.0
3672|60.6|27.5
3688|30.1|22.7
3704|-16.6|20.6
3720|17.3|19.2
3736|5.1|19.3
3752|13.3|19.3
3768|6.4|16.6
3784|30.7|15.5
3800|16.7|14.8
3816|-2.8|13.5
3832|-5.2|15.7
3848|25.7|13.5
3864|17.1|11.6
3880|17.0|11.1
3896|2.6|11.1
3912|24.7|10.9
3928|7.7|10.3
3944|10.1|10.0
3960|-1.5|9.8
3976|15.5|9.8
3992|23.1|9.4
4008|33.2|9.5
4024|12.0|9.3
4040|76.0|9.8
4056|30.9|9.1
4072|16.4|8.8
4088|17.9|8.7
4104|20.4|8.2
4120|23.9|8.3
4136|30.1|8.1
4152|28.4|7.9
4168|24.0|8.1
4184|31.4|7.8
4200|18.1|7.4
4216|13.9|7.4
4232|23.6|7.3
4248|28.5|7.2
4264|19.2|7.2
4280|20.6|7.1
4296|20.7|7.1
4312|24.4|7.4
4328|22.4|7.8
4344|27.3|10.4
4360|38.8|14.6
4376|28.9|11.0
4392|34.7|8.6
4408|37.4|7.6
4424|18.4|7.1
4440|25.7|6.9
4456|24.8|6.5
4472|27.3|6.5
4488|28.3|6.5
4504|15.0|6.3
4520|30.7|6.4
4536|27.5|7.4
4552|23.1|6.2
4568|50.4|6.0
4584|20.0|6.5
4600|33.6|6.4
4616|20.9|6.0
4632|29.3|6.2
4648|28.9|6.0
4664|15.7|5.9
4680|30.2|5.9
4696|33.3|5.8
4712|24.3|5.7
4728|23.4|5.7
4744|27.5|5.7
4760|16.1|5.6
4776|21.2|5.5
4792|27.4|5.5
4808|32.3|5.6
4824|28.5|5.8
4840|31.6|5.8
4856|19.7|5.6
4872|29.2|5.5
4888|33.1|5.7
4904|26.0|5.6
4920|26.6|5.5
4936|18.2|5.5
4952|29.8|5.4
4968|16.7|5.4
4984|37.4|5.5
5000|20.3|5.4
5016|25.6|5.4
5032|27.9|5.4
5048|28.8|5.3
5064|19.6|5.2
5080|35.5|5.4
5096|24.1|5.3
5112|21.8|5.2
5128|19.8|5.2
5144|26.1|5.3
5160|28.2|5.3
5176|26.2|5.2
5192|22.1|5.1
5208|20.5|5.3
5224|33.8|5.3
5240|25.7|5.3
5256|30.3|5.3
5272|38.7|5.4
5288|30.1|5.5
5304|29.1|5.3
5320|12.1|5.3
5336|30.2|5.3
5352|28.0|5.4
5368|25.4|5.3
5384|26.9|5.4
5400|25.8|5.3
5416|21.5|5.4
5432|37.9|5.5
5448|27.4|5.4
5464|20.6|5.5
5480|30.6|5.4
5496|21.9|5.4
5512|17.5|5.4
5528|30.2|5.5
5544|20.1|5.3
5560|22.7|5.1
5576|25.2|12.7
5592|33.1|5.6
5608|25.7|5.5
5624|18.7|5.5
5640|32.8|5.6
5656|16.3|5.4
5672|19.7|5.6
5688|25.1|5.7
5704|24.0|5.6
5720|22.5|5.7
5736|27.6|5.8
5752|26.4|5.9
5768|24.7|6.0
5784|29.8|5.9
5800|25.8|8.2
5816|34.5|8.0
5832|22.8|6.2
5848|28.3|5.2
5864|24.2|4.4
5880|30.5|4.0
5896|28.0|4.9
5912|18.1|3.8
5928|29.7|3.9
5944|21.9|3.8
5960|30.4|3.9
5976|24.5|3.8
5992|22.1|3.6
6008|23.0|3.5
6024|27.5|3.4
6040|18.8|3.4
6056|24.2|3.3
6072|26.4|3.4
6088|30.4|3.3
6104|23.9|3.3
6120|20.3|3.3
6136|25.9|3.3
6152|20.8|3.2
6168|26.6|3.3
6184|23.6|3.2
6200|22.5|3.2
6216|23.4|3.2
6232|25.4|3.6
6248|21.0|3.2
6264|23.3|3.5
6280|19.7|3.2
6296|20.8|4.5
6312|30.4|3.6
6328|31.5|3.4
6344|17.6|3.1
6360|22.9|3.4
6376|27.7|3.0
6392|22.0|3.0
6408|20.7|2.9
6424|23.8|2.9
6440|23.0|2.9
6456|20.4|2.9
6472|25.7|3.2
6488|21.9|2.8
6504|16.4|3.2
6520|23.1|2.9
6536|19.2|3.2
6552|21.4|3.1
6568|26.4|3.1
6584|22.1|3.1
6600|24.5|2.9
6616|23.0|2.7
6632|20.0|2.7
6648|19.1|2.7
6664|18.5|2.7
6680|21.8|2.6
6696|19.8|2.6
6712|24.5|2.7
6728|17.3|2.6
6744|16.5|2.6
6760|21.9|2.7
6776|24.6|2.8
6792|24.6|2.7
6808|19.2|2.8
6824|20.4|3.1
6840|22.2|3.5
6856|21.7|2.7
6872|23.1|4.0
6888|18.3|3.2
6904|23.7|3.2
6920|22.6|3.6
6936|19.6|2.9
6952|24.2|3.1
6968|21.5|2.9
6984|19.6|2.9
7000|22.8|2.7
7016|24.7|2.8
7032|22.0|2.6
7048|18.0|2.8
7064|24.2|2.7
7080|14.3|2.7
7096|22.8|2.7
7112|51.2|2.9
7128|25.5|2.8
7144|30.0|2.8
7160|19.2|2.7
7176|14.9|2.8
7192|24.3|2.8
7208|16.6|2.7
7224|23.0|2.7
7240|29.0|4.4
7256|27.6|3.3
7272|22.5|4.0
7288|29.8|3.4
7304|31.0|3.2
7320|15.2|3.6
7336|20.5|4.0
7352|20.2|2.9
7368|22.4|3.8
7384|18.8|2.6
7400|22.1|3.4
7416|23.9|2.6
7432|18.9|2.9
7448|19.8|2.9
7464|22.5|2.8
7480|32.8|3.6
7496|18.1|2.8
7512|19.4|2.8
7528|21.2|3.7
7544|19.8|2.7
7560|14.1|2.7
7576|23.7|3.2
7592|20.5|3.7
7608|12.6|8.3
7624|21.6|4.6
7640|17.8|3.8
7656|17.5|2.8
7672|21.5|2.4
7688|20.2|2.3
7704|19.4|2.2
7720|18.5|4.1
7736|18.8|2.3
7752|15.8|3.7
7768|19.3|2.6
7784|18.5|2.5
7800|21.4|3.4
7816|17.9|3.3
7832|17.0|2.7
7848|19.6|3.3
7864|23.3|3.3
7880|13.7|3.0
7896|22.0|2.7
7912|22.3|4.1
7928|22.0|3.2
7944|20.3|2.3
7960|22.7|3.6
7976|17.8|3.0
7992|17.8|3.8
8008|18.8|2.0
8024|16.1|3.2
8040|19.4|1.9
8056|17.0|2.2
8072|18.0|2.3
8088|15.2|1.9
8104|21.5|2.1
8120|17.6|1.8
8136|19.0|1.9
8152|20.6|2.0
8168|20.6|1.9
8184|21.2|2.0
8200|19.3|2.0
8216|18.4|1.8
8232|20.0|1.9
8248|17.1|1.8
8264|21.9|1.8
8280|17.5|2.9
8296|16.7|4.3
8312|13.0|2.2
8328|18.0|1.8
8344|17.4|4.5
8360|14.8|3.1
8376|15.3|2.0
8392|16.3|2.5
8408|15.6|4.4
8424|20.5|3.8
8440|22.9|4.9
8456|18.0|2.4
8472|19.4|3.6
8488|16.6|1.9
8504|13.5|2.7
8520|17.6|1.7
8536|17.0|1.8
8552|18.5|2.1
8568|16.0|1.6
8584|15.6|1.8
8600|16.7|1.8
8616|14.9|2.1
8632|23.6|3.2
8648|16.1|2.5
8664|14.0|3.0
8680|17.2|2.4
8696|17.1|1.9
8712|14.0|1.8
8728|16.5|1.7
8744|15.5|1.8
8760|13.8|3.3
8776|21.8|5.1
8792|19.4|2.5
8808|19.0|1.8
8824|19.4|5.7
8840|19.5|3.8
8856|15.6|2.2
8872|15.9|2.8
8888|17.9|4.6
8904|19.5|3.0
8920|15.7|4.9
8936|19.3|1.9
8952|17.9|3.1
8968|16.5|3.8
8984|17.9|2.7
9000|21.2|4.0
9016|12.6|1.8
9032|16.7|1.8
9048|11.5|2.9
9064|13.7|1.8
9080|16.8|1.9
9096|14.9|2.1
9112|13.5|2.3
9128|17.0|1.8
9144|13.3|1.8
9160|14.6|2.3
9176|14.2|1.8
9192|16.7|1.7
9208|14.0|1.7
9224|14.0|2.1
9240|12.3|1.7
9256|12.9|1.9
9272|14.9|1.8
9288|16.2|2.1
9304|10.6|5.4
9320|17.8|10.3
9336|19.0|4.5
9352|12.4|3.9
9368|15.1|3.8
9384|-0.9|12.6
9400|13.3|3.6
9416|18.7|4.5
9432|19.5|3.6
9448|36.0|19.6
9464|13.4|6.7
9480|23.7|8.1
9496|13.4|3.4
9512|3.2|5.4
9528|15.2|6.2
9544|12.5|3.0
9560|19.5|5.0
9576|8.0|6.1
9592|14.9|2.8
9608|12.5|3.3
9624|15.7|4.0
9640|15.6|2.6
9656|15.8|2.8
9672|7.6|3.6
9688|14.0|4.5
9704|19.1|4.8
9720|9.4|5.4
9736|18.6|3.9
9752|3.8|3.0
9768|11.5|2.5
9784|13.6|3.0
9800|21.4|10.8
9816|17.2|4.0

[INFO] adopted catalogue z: 0.084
